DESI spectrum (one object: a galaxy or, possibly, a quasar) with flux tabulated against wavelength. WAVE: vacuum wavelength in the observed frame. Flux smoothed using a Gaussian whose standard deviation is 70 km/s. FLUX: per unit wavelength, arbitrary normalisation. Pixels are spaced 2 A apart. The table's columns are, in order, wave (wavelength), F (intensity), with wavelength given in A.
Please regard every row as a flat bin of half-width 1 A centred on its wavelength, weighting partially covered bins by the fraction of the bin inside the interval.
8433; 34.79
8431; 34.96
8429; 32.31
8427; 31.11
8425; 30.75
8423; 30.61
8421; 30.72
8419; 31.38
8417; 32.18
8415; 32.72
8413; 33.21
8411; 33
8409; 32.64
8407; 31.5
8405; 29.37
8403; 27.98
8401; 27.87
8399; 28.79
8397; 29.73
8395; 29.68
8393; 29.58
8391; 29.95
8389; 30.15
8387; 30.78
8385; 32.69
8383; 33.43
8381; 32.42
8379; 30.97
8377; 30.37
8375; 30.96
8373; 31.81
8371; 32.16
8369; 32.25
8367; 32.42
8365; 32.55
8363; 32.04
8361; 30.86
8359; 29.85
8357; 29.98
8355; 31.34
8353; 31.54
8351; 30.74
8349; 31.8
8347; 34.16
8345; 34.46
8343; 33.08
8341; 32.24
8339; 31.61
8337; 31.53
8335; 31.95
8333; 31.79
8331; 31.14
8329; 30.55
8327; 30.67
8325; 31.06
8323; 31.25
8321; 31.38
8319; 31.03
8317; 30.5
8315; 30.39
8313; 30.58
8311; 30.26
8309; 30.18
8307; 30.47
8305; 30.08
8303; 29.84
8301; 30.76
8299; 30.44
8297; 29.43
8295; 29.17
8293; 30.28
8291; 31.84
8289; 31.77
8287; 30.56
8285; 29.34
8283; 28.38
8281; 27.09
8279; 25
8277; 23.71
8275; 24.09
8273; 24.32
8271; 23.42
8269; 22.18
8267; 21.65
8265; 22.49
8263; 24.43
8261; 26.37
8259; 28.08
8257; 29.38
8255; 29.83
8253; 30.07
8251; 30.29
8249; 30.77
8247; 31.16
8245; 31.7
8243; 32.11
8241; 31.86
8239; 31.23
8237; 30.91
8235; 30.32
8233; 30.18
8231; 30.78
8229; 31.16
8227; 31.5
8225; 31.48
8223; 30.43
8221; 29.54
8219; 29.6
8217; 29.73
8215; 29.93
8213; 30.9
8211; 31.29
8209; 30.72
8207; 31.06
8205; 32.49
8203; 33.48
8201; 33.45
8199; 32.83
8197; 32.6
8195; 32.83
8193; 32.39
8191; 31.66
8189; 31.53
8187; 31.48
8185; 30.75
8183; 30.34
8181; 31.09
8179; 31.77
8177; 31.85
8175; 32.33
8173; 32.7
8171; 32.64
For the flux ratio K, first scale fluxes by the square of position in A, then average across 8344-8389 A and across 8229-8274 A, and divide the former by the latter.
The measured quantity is 1.15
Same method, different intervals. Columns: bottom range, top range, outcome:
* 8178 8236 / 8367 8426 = 1.04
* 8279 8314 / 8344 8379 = 1.08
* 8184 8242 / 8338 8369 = 1.05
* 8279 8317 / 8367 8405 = 1.05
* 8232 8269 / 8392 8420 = 1.10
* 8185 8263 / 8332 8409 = 1.05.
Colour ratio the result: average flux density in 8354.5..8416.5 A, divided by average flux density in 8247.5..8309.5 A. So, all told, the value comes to 1.11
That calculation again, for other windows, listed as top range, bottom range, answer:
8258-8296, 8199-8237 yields 0.85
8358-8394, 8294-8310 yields 1.05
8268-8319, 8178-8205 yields 0.89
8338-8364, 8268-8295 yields 1.17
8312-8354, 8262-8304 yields 1.16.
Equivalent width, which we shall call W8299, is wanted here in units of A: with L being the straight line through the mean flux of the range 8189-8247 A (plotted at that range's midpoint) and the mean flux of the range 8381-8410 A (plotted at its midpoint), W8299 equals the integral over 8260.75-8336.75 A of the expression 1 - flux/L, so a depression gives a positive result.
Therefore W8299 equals 5.3 A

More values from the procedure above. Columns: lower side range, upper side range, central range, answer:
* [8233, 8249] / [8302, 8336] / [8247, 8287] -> 5.8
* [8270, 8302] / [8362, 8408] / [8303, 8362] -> -3.7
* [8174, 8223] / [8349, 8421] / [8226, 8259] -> 0.7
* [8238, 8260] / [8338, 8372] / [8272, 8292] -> 2.2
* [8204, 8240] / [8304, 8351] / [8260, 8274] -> 3.4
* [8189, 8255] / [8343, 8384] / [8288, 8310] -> 0.8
